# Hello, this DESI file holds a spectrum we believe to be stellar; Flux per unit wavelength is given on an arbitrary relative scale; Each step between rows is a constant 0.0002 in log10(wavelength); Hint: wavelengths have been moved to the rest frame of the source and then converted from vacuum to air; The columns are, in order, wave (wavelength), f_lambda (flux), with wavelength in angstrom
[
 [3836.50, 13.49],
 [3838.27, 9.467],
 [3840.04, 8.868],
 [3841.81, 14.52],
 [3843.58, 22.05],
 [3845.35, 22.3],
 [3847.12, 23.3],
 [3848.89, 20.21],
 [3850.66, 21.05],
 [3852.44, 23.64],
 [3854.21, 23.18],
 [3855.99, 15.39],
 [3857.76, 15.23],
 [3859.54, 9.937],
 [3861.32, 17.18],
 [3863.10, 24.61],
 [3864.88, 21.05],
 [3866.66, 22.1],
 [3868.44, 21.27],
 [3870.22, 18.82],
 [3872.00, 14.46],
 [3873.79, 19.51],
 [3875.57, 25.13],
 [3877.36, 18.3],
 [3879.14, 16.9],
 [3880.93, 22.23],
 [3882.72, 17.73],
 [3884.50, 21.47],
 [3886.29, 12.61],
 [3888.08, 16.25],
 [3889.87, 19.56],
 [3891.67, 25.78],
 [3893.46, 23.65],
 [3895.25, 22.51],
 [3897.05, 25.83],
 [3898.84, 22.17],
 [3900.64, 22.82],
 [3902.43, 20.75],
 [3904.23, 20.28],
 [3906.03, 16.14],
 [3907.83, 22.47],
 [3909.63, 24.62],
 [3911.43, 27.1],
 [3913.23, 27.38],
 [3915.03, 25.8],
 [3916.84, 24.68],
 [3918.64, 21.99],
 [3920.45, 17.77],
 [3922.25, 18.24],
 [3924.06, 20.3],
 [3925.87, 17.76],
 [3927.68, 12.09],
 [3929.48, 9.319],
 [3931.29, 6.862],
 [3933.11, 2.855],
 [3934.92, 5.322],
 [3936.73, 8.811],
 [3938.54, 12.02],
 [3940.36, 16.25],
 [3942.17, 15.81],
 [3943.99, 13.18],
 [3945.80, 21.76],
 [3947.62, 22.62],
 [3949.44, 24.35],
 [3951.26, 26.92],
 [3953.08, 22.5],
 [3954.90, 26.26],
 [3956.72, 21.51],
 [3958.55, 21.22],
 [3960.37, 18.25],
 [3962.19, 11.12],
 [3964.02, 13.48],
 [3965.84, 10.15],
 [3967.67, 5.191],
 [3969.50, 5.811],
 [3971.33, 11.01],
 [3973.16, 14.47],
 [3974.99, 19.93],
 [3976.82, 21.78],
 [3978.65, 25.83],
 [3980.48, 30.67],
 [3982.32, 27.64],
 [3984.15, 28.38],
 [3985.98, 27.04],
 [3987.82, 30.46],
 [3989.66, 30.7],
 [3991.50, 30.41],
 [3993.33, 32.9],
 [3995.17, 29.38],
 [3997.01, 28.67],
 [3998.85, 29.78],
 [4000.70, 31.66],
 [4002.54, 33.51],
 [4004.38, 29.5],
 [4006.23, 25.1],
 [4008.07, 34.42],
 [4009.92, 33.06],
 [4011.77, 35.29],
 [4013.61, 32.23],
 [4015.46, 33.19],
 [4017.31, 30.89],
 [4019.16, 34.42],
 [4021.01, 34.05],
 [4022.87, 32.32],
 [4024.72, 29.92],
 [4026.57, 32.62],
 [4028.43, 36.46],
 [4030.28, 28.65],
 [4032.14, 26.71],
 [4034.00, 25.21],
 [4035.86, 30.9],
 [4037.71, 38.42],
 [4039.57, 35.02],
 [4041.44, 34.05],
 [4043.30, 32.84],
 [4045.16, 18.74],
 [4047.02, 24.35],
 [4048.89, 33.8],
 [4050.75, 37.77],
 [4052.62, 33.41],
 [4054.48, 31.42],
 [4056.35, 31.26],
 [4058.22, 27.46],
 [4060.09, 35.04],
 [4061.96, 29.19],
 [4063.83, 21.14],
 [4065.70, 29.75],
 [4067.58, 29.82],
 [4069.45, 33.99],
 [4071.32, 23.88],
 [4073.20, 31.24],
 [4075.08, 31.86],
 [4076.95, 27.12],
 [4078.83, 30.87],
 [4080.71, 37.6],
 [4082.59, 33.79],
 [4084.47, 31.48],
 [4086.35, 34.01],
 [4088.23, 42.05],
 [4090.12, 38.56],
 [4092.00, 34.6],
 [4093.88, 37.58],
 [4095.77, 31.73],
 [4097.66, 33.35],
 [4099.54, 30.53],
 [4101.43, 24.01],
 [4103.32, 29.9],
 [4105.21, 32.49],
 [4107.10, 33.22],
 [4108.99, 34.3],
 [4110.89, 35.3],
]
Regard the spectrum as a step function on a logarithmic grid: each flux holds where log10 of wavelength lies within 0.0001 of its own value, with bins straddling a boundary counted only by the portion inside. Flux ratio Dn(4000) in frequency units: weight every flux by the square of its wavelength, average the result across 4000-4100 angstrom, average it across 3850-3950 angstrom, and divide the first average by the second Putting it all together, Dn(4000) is 1.82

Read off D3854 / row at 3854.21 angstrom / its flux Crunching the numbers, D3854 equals 23.18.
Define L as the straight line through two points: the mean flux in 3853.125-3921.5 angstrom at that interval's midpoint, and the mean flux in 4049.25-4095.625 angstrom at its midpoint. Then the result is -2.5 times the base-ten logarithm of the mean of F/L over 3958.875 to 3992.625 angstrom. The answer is 0.29 mag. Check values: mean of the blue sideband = 20.7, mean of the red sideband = 32.3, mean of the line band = 20.3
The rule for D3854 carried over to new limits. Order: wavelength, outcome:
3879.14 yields 16.9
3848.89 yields 20.21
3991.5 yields 30.41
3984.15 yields 28.38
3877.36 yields 18.3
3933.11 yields 2.855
